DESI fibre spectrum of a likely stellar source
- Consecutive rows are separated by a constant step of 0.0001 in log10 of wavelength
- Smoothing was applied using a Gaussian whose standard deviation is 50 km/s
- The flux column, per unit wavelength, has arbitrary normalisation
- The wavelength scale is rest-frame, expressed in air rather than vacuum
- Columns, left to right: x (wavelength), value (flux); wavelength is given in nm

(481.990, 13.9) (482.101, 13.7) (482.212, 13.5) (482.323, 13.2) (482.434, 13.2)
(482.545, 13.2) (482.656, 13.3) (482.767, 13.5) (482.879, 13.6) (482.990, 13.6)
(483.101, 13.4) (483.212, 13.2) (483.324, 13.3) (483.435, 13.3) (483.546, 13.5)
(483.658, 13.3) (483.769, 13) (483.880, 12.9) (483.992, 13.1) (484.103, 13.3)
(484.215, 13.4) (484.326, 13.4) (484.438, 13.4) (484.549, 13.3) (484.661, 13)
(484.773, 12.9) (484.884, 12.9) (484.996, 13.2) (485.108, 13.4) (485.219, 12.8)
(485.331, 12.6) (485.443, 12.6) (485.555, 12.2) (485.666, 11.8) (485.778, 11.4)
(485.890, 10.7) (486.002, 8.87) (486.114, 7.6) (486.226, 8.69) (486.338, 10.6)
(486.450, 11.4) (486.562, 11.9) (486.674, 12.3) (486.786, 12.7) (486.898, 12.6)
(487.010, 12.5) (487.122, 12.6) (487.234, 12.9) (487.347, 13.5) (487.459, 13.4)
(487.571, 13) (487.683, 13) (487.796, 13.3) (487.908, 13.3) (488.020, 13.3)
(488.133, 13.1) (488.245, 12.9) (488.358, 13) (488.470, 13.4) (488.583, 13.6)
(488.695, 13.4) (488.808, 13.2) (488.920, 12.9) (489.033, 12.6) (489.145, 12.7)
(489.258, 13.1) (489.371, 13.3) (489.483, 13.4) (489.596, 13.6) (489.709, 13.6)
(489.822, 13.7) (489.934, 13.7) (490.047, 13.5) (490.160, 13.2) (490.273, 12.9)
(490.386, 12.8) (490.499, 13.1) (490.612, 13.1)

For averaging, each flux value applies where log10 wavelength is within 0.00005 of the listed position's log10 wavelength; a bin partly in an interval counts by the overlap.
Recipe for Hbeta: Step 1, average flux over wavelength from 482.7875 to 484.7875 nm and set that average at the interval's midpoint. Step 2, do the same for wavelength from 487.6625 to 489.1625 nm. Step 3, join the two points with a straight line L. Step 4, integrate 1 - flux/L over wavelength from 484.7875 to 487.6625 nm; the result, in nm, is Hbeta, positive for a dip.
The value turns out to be 0.27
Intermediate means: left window 13.3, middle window 12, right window 13.1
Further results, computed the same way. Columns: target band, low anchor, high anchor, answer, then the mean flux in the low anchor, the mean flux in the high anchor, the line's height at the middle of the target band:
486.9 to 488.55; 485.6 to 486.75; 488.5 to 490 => -0.16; 10.6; 13.3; 12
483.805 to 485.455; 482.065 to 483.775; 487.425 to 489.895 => 0.03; 13.4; 13.2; 13.3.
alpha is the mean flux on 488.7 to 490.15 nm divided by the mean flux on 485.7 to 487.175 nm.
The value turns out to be 1.20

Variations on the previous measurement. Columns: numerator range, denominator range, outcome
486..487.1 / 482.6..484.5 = 0.83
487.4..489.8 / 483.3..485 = 1.00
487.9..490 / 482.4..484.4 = 1.00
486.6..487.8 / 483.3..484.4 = 0.97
